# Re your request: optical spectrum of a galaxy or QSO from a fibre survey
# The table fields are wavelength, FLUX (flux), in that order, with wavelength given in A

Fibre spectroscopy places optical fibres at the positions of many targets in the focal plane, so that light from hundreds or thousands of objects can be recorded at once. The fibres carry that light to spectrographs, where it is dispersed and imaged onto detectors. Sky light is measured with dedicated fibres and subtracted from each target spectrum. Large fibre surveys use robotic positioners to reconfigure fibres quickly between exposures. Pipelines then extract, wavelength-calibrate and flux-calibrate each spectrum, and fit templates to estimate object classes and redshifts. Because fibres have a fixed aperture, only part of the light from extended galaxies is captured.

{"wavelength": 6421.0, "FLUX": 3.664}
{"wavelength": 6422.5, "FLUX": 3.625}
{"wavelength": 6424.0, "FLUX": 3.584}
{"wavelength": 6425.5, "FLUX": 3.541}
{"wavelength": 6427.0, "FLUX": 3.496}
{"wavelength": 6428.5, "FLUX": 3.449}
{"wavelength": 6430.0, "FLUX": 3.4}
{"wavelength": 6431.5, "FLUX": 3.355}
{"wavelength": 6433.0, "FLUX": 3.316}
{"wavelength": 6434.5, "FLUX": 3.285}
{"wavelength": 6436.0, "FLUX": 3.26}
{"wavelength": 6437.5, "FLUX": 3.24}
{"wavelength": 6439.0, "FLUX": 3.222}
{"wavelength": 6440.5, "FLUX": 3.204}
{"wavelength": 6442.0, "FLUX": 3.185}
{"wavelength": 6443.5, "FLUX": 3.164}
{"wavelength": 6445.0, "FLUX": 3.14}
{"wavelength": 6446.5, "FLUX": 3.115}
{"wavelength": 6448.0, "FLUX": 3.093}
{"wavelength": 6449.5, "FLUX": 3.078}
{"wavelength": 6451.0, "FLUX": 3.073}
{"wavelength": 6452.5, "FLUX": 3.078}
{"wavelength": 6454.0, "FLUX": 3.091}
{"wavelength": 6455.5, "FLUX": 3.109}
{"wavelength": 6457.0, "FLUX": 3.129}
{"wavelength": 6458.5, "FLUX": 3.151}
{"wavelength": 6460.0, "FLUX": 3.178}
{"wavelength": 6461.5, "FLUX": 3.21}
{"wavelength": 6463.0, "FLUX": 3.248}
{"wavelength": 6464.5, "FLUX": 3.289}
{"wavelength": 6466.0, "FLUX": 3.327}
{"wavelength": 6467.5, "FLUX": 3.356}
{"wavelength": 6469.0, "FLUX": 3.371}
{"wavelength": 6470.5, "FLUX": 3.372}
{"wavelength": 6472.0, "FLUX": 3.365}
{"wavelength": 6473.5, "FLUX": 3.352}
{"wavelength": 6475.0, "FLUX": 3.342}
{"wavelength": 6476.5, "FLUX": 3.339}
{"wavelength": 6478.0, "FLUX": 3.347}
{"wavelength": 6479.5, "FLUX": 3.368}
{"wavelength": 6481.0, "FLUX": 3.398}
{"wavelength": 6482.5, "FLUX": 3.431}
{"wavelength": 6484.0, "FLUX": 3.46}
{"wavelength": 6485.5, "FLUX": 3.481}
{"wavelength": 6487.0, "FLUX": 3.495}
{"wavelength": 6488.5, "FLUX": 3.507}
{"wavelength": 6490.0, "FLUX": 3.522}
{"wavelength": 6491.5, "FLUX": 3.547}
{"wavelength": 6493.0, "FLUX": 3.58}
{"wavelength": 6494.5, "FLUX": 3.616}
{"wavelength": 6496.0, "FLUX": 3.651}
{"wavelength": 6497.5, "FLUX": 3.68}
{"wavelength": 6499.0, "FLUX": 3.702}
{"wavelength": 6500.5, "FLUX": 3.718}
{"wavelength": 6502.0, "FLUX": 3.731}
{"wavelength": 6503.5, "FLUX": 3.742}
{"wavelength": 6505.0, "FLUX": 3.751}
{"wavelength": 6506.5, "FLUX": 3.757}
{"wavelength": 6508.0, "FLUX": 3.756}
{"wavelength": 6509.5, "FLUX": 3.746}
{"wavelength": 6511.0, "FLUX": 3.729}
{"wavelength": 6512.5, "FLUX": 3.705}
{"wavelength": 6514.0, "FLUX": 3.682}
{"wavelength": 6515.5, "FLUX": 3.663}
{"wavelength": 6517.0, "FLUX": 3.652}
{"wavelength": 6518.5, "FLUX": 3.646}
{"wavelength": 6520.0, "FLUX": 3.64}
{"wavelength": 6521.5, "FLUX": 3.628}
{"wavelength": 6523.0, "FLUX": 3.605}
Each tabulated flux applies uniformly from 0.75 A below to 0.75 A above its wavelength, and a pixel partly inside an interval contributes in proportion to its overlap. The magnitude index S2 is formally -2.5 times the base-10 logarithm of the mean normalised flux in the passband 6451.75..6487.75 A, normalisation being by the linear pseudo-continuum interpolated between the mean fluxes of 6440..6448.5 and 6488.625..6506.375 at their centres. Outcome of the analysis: 0.029 mag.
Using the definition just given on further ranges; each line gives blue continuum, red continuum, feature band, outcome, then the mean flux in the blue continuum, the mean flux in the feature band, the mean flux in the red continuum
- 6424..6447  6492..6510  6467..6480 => 0.06 mag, 3.3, 3.36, 3.7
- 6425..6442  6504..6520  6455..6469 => 0.08 mag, 3.33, 3.23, 3.71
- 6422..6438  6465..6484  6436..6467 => 0.07 mag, 3.41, 3.17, 3.37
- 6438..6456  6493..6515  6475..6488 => 0.02 mag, 3.13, 3.41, 3.71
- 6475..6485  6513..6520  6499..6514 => -0.04 mag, 3.39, 3.73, 3.66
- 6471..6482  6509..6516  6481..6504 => -0.02 mag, 3.36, 3.58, 3.71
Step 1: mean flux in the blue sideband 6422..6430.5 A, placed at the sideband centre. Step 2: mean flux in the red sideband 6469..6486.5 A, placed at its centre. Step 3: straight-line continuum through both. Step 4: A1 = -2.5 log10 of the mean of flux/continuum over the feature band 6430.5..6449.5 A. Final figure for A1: 0.09 mag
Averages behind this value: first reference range 3.52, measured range 3.21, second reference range 3.39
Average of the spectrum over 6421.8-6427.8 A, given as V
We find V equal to 3.56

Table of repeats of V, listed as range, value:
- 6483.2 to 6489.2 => 3.49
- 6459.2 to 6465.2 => 3.23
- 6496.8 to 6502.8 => 3.71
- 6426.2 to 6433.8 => 3.4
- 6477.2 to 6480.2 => 3.36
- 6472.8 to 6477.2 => 3.34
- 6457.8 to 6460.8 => 3.17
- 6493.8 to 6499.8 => 3.66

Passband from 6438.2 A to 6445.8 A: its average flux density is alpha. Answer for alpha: 3.18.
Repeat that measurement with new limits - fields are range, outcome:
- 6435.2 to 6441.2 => 3.23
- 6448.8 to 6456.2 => 3.09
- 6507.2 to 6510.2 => 3.75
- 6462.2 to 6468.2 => 3.3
